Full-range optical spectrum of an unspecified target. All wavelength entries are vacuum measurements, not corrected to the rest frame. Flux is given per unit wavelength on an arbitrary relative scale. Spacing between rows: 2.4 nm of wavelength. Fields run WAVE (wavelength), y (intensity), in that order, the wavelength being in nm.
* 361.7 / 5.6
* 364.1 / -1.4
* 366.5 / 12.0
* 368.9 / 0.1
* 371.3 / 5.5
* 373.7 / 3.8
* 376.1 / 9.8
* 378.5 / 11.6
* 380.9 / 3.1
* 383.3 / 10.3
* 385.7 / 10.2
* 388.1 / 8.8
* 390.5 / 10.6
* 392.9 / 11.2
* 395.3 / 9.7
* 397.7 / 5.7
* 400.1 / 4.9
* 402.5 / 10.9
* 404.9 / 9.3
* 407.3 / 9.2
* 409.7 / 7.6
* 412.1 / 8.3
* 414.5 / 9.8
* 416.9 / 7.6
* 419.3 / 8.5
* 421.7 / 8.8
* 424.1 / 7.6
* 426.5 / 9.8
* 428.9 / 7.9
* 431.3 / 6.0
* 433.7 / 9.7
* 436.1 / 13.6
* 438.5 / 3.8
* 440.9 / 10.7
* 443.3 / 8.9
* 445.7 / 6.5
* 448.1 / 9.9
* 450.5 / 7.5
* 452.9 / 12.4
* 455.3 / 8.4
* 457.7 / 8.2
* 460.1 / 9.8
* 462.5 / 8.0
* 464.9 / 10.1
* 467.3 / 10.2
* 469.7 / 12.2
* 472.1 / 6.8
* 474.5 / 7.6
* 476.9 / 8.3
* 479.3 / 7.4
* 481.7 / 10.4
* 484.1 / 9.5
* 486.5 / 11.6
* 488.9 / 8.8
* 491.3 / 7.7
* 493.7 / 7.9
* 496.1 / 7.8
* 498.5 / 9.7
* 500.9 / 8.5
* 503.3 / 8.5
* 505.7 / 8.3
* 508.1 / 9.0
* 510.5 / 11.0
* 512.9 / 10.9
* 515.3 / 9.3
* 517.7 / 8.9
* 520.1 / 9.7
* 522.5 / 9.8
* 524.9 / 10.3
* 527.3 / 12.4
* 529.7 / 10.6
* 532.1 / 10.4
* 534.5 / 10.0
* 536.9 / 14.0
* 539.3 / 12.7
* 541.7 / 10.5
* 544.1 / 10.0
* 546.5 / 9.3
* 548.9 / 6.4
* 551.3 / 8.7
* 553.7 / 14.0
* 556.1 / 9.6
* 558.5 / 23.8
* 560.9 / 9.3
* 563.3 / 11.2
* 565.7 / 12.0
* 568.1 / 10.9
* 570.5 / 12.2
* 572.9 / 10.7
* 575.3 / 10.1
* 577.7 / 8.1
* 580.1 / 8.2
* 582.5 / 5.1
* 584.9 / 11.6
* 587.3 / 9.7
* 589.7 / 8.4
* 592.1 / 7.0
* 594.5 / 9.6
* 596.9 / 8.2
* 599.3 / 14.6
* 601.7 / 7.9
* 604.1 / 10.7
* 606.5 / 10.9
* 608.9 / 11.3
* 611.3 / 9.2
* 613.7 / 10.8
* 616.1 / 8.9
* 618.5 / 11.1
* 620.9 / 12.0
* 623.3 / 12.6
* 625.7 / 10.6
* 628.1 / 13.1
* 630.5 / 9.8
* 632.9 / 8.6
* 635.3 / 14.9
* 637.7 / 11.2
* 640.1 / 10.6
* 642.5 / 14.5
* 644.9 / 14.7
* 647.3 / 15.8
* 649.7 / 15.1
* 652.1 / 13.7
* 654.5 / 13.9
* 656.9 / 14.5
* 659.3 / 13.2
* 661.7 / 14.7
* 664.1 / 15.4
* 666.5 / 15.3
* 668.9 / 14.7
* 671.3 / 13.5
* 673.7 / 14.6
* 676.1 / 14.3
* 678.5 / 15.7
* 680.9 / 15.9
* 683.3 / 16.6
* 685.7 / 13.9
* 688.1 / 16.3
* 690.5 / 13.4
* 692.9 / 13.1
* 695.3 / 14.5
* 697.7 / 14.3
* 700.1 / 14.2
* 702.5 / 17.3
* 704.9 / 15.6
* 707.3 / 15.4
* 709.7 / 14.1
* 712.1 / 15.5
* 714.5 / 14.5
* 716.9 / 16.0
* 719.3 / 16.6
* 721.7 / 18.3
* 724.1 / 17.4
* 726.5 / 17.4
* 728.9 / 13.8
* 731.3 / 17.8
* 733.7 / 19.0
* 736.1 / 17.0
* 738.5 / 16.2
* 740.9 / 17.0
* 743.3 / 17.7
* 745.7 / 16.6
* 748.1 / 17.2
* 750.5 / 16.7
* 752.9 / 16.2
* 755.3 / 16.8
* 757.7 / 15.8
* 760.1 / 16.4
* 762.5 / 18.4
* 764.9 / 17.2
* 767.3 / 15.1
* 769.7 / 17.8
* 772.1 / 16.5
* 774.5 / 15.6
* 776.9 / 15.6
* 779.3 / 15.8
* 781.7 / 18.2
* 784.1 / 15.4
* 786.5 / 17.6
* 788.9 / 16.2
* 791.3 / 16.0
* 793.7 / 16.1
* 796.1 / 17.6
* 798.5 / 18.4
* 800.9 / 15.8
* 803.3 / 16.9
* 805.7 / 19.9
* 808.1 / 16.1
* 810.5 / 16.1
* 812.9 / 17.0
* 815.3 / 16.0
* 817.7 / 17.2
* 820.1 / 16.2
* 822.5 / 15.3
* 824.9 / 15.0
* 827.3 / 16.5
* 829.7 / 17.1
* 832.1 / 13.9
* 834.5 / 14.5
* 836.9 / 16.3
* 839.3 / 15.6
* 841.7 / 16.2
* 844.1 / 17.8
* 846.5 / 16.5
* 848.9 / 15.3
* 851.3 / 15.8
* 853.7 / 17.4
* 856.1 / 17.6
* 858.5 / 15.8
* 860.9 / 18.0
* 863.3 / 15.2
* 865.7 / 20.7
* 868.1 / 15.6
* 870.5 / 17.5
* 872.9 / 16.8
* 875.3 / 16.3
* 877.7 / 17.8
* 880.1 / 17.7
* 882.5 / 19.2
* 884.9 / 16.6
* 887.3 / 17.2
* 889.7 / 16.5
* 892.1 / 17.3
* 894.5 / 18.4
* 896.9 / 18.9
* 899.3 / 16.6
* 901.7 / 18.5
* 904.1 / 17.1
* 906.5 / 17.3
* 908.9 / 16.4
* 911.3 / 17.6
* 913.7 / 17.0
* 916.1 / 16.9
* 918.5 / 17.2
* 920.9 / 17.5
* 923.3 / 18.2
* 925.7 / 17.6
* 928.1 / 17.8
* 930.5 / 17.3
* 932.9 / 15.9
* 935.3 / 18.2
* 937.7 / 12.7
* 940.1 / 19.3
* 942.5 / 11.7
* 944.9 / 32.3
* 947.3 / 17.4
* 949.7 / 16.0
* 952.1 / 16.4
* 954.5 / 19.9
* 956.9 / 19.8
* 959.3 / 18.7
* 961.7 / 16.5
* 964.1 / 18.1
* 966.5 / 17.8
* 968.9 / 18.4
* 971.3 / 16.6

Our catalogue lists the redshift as 0.61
